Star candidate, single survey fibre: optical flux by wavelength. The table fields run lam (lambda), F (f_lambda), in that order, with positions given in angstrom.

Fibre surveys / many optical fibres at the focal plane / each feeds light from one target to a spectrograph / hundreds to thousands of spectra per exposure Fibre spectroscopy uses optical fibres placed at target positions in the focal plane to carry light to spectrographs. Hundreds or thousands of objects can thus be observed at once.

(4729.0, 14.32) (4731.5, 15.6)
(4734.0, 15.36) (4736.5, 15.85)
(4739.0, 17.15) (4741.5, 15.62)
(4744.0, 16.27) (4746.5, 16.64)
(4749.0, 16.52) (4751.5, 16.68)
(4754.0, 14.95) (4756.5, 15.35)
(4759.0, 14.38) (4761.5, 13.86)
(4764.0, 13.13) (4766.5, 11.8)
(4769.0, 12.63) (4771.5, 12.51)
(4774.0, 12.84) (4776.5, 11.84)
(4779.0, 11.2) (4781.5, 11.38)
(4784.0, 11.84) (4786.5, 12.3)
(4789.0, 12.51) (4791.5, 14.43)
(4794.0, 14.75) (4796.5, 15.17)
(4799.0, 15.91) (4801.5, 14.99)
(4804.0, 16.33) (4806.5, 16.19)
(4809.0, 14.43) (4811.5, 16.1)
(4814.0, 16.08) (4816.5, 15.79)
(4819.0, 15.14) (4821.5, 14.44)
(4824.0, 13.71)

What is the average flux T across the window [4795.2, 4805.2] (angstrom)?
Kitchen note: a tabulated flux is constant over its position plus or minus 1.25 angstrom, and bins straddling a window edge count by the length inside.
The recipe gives 15.6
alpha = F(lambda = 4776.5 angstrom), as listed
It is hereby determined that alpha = 11.84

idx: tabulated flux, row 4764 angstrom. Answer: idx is 13.13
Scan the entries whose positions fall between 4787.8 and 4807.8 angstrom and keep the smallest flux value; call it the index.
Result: 12.51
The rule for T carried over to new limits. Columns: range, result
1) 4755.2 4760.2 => 14.9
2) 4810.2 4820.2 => 15.8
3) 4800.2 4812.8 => 15.6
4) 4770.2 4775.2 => 12.7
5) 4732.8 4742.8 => 16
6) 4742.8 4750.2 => 16.5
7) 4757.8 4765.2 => 13.8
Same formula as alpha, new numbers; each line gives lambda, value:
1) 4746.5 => 16.64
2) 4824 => 13.71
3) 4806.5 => 16.19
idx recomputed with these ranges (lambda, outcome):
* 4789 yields 12.51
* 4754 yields 14.95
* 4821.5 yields 14.44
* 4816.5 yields 15.79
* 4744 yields 16.27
